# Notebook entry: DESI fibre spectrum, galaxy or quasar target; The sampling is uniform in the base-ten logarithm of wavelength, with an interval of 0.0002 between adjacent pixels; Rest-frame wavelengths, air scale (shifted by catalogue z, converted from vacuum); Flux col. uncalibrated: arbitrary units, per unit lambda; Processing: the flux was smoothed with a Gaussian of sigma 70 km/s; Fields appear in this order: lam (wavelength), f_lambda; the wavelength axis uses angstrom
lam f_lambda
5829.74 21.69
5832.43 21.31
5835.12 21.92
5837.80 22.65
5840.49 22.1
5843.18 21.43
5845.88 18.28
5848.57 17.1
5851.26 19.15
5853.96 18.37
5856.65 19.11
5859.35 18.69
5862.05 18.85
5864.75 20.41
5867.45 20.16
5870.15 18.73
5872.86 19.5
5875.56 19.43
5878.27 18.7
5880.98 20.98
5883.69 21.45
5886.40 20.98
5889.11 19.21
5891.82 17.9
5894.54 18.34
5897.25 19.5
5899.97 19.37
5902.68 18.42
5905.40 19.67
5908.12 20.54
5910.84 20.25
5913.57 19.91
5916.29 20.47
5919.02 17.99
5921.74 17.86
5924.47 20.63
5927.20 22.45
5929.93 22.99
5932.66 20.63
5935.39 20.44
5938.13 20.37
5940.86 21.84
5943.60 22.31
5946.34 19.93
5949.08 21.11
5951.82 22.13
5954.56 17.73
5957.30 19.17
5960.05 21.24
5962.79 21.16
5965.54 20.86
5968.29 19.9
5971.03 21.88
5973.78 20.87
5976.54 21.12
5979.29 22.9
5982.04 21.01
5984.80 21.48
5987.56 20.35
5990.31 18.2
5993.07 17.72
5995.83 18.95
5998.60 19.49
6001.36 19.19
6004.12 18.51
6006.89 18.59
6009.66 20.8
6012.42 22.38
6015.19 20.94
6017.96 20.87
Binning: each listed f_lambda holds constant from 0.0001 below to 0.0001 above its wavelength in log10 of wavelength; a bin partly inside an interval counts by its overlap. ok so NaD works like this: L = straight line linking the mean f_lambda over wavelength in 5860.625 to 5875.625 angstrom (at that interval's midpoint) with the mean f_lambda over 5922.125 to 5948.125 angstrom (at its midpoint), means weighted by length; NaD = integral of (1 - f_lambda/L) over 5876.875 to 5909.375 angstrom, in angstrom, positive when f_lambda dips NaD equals 0.9 angstrom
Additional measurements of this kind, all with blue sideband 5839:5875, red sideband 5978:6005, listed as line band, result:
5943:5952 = -0.70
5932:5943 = -0.73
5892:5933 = -0.63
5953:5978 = -0.94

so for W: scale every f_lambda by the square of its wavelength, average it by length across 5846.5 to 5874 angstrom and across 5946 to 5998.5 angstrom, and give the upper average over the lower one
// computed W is 1.1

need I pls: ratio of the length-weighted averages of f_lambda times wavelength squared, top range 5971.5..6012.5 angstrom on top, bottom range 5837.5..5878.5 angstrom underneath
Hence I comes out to 1.08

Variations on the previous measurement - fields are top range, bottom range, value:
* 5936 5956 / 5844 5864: 1.15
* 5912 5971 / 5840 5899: 1.08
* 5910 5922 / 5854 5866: 1.03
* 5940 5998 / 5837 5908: 1.09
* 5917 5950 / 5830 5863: 1.07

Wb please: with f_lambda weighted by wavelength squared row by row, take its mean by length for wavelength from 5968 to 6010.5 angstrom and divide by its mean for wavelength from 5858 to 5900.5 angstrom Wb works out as 1.1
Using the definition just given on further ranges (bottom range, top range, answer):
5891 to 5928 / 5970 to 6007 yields 1.06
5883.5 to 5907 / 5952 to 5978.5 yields 1.09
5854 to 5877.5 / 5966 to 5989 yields 1.14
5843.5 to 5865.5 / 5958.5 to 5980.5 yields 1.17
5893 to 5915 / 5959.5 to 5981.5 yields 1.11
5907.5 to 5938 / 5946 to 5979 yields 1.03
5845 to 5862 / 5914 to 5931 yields 1.13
